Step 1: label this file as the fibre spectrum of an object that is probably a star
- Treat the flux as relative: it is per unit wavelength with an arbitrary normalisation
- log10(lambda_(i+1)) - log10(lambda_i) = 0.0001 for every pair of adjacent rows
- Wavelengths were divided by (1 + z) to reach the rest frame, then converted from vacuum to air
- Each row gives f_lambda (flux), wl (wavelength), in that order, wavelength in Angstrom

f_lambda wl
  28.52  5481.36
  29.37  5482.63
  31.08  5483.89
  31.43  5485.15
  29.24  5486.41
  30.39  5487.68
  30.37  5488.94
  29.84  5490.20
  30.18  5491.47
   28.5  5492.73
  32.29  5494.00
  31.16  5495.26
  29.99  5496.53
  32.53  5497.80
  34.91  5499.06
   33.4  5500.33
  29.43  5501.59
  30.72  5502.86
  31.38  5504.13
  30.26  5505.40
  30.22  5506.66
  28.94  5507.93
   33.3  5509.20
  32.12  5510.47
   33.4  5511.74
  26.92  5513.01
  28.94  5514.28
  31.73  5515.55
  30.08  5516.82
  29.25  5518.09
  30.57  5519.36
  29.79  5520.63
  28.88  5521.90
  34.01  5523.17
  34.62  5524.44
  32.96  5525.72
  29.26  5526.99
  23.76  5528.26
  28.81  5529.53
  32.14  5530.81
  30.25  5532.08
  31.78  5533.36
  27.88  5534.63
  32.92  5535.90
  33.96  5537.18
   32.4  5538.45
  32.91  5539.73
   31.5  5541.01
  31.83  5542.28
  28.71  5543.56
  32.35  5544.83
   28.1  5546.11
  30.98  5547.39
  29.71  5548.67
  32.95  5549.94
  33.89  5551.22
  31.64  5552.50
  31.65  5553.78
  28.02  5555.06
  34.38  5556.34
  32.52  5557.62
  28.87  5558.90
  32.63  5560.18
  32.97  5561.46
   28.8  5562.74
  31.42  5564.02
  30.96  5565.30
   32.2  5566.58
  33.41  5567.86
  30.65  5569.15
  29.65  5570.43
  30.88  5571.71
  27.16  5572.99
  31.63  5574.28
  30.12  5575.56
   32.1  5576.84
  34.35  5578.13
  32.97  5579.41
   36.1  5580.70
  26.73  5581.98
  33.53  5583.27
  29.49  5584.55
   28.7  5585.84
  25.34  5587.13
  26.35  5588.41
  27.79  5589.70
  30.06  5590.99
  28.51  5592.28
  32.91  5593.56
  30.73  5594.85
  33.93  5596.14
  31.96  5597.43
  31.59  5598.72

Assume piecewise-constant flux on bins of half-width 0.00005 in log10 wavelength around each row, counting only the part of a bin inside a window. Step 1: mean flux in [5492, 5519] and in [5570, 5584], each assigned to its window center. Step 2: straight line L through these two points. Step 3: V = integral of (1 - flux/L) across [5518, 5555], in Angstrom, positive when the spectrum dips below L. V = 0.16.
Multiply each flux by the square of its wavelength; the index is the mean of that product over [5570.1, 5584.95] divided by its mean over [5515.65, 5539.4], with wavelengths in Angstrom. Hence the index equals 1.03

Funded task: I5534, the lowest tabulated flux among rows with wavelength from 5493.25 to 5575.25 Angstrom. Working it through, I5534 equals 23.76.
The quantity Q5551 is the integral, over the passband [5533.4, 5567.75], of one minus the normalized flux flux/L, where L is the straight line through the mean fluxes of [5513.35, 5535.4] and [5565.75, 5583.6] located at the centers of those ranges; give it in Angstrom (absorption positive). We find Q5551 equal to -0.6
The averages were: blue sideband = 30.3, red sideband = 31.5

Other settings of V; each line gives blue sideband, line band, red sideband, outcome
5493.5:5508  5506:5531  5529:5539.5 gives 0.7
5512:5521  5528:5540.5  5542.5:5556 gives -0.2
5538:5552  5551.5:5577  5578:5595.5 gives -0.2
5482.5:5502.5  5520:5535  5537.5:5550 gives 0.3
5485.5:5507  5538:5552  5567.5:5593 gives -0.4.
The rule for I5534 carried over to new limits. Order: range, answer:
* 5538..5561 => 28.02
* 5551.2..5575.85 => 27.16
